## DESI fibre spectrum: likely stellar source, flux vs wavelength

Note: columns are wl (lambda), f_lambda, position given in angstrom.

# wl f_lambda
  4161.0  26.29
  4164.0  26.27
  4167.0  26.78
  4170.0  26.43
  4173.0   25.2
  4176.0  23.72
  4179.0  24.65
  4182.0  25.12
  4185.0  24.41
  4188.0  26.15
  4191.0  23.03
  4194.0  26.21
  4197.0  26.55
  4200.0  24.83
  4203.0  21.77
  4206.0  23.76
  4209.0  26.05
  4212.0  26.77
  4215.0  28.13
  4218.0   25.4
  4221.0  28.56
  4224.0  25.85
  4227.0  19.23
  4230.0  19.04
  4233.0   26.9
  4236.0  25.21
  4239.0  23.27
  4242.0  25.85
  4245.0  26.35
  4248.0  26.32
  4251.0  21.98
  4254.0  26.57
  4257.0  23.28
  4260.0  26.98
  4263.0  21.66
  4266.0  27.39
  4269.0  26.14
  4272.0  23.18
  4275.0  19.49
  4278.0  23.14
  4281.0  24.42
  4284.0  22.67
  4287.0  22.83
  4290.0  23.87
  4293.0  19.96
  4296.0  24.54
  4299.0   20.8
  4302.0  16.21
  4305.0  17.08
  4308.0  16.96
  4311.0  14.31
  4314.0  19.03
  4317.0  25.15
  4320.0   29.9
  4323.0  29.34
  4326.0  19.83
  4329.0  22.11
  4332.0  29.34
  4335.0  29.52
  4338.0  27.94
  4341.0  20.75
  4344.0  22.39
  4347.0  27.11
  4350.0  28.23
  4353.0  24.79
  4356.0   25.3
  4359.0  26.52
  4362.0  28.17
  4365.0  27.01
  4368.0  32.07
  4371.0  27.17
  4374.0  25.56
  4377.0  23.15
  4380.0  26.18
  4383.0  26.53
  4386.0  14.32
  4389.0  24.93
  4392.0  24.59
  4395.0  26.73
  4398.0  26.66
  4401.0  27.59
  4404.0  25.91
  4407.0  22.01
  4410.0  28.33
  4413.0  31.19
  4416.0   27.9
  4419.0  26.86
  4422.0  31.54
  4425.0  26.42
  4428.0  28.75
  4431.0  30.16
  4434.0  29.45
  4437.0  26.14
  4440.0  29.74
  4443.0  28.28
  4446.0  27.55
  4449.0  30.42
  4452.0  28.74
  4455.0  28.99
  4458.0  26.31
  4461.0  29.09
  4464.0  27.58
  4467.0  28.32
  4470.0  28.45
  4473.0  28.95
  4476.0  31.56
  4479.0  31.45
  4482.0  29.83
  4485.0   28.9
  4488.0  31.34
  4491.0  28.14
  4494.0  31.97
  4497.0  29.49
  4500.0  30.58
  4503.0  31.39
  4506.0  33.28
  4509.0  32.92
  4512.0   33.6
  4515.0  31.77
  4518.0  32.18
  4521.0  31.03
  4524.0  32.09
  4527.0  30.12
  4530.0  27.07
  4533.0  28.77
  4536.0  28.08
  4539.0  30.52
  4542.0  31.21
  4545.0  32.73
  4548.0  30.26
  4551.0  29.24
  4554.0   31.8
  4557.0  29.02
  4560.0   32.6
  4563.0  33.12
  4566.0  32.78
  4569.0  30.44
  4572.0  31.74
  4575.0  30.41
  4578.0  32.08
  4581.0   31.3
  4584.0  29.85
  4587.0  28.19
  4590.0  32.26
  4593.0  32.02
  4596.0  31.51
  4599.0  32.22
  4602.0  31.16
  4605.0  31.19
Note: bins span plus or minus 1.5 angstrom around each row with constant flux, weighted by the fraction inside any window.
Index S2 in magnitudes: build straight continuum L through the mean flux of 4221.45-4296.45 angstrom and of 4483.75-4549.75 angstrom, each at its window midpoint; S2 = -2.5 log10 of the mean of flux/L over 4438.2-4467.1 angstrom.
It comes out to 0.02 mag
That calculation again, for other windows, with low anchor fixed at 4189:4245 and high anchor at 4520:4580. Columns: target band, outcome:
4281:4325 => 0.213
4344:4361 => 0.048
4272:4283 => 0.155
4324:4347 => 0.089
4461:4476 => 0.022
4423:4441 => 0.007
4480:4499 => -0.011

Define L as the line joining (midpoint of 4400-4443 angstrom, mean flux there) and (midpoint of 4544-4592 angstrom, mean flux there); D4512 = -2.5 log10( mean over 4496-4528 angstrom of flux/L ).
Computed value -0.064 mag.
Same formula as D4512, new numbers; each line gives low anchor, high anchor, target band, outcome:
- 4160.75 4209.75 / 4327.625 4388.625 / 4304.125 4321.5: 0.24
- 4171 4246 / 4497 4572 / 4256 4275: 0.07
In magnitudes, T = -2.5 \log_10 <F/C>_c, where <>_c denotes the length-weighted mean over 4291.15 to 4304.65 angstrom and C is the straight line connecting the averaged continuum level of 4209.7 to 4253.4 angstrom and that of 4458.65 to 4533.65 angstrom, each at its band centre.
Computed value 0.29 mag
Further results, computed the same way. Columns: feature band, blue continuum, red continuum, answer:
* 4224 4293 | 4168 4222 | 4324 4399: 0.07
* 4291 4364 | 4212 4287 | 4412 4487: 0.12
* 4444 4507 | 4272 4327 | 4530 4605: -0.07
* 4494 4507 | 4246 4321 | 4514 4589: -0.07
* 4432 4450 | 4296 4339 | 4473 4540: -0.03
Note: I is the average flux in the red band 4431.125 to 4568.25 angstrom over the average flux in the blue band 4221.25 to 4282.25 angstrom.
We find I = 1.25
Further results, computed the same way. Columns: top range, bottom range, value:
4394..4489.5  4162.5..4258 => 1.14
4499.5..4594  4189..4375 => 1.28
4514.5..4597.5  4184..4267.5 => 1.24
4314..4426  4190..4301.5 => 1.08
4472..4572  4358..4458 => 1.14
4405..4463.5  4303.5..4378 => 1.14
